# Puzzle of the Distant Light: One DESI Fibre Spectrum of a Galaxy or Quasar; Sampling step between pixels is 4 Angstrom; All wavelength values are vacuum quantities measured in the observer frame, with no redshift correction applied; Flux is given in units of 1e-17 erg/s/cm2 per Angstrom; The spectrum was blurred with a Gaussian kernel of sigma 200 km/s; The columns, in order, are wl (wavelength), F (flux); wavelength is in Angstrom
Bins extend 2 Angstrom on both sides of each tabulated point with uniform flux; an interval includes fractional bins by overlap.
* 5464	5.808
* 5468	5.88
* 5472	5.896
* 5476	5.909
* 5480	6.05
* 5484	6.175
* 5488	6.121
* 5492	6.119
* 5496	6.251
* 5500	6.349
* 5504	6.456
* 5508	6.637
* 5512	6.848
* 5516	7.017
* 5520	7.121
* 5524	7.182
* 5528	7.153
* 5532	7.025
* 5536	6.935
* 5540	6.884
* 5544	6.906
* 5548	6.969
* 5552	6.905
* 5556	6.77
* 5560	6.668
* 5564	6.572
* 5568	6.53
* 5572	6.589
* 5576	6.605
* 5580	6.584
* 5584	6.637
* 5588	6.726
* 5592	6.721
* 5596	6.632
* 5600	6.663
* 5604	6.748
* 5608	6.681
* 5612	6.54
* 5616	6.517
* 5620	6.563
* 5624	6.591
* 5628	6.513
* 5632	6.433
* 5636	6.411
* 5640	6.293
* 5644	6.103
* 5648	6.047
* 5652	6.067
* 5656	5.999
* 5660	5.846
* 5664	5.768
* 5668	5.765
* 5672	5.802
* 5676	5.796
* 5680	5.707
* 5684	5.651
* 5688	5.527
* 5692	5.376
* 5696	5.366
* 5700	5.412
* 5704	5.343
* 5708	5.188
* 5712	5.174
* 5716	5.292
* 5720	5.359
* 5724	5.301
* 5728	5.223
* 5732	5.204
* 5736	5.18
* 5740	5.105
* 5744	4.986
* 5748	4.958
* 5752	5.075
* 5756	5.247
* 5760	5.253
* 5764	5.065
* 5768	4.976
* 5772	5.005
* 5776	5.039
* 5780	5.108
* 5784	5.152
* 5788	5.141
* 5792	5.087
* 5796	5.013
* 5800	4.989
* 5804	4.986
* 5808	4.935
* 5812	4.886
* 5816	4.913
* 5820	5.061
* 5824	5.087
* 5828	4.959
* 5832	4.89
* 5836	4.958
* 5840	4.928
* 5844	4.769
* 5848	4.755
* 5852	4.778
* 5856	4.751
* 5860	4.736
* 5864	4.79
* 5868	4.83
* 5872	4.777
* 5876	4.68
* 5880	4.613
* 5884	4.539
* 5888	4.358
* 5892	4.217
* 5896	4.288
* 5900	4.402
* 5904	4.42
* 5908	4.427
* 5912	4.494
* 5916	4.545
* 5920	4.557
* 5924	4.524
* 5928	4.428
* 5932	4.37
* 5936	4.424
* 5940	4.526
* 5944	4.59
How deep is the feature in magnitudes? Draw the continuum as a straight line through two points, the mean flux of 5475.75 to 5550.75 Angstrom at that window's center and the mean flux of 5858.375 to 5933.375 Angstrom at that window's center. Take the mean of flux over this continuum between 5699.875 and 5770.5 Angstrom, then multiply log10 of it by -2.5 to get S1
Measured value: 0.05 mag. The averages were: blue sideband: 6.66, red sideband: 4.53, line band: 5.18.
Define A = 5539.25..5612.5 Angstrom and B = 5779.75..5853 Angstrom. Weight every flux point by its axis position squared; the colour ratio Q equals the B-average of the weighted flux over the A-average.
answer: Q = 0.81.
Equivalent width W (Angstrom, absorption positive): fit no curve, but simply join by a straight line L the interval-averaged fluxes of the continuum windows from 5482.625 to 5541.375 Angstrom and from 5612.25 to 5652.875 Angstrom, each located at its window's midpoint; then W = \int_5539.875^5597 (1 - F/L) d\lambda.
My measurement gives -1.48 Angstrom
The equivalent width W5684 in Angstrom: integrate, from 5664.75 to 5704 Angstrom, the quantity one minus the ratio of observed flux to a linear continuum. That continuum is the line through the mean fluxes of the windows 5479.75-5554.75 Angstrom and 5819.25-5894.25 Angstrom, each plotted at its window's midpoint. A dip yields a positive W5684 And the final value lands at 1.1 Angstrom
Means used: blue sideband 6.71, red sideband 4.76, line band 5.59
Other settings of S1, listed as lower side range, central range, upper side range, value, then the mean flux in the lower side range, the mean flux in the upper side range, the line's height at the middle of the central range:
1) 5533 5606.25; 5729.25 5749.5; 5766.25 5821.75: 0.071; 6.73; 5.02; 5.44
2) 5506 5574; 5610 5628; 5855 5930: -0.034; 6.87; 4.54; 6.34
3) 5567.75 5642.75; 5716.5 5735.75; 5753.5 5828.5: 0.063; 6.57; 5.05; 5.58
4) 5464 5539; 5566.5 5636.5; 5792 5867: -0.102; 6.49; 4.9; 6.01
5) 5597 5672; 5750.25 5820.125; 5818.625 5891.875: 0.043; 6.3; 4.78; 5.26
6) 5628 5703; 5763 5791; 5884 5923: 0.025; 5.86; 4.42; 5.19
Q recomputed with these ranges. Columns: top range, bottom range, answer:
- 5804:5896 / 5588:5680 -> 0.82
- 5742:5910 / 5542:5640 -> 0.79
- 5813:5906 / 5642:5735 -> 0.90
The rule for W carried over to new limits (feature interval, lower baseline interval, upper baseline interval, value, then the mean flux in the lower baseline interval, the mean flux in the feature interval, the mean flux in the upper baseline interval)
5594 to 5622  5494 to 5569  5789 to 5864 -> -1.4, 6.8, 6.62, 4.92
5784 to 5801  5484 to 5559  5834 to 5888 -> 0.3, 6.74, 5.07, 4.75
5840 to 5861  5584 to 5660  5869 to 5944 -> 0.4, 6.45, 4.78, 4.48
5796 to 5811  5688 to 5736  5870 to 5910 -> -0.3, 5.3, 4.97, 4.47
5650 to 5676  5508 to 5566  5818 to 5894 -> 0.8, 6.92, 5.87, 4.76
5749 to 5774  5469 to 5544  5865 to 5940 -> 0.7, 6.56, 5.1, 4.5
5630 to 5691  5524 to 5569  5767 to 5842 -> 1.1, 6.87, 5.94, 5.01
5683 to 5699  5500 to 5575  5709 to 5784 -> 0.4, 6.83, 5.47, 5.14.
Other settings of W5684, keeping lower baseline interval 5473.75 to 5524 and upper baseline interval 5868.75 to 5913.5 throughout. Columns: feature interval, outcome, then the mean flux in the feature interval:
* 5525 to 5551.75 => -3.1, 6.98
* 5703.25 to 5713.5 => 0.3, 5.22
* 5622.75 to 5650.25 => -2.7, 6.33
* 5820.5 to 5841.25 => -0.8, 4.97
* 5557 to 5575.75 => -1.5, 6.6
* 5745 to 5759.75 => 0.2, 5.1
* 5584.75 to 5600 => -1.8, 6.68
